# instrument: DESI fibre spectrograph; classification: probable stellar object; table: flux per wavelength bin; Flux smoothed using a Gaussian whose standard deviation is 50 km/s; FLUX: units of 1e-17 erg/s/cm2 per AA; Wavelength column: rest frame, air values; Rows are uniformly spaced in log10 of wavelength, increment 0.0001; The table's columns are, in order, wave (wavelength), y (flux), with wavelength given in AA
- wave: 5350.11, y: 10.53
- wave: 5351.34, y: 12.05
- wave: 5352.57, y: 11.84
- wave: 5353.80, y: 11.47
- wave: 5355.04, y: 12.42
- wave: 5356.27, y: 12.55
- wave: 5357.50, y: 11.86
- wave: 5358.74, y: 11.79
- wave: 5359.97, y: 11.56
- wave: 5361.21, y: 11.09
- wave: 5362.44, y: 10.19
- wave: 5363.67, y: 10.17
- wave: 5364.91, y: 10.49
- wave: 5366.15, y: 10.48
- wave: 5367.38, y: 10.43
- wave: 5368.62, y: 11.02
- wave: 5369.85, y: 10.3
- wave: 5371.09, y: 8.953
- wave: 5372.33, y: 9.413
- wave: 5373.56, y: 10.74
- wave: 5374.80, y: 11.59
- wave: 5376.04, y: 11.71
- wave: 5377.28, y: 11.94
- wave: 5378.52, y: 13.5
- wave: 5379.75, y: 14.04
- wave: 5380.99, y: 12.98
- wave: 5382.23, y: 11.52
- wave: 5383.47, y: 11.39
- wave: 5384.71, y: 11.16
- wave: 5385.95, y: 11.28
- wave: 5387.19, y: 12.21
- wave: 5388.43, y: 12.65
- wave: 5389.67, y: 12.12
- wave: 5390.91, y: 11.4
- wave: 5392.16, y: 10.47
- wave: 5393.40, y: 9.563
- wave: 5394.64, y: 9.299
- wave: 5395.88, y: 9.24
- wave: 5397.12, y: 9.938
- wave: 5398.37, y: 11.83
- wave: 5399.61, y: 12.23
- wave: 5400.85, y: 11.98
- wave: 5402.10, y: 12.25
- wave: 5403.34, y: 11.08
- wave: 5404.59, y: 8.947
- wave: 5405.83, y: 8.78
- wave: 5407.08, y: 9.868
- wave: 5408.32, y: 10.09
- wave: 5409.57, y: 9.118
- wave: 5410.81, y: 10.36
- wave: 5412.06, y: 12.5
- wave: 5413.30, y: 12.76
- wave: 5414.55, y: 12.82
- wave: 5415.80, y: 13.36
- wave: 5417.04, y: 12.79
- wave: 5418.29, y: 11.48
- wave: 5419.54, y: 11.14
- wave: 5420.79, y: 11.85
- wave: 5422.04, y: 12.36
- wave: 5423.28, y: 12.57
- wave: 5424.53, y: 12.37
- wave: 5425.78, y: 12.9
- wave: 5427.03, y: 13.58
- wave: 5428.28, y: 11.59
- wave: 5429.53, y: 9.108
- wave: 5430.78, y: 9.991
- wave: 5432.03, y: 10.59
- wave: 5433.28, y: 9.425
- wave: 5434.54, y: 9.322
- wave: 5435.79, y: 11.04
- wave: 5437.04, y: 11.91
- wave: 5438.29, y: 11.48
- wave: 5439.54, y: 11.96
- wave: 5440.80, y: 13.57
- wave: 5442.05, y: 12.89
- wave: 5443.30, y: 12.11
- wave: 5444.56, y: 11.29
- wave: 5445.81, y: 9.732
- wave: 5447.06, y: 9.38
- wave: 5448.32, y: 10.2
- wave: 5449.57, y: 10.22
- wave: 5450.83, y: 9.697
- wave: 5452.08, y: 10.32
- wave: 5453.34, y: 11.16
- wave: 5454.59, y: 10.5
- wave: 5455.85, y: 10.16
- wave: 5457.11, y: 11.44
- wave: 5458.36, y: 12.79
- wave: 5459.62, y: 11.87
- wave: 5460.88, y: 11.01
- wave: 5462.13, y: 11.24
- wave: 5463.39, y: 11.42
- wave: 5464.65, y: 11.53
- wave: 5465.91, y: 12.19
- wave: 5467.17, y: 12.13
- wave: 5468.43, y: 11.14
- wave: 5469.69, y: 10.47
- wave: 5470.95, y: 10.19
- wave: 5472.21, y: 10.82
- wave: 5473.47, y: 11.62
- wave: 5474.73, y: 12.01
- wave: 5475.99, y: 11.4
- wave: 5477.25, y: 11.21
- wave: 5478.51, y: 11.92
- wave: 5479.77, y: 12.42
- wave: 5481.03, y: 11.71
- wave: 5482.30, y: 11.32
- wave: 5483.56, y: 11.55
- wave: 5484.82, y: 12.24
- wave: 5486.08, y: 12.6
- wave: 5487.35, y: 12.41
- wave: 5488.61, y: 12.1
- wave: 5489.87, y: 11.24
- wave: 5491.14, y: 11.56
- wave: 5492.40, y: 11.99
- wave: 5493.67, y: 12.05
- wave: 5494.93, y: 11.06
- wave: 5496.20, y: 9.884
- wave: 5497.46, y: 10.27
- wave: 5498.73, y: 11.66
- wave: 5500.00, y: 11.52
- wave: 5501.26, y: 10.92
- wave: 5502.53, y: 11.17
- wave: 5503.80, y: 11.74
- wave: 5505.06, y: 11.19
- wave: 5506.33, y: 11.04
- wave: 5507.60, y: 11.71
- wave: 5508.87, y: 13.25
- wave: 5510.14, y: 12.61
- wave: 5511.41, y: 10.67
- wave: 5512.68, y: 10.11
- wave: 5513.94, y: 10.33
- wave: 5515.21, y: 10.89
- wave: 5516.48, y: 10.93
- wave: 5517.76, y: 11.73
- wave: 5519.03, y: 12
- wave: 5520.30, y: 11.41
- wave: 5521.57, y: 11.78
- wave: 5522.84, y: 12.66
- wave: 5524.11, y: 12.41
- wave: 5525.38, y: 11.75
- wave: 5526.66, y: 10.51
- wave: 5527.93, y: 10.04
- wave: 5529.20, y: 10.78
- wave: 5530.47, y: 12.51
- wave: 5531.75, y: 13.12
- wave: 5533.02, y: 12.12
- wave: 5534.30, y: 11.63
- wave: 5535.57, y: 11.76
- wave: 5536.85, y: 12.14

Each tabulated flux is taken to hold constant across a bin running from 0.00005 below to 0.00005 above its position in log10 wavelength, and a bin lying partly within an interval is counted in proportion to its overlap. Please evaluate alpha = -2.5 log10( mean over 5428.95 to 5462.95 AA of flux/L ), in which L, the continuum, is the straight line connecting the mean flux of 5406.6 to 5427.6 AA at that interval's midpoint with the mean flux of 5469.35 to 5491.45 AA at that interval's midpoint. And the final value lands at 0.08 mag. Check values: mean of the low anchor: 11.9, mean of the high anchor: 11.6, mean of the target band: 10.9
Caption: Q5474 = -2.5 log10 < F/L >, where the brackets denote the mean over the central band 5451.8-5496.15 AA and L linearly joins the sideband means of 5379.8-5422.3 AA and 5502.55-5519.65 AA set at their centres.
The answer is -0.01 mag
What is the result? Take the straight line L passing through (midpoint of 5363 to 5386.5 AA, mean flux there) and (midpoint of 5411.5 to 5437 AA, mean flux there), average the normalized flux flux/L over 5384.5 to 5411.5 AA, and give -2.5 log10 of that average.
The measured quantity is 0.07 mag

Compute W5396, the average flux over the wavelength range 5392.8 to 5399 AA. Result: 9.98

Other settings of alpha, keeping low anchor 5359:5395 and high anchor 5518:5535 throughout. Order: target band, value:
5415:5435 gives -0.02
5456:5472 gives 0.01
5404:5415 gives 0.07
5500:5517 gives 0.04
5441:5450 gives 0.04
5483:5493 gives -0.03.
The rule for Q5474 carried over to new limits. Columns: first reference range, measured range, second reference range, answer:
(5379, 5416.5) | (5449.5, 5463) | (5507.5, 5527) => 0.040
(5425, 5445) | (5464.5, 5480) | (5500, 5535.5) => 0.003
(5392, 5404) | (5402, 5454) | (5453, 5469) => -0.008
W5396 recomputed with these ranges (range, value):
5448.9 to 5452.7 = 10.1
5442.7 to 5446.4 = 11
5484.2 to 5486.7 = 12.4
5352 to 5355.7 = 11.9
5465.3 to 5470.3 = 11.5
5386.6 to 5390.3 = 12.3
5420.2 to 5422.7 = 12.2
